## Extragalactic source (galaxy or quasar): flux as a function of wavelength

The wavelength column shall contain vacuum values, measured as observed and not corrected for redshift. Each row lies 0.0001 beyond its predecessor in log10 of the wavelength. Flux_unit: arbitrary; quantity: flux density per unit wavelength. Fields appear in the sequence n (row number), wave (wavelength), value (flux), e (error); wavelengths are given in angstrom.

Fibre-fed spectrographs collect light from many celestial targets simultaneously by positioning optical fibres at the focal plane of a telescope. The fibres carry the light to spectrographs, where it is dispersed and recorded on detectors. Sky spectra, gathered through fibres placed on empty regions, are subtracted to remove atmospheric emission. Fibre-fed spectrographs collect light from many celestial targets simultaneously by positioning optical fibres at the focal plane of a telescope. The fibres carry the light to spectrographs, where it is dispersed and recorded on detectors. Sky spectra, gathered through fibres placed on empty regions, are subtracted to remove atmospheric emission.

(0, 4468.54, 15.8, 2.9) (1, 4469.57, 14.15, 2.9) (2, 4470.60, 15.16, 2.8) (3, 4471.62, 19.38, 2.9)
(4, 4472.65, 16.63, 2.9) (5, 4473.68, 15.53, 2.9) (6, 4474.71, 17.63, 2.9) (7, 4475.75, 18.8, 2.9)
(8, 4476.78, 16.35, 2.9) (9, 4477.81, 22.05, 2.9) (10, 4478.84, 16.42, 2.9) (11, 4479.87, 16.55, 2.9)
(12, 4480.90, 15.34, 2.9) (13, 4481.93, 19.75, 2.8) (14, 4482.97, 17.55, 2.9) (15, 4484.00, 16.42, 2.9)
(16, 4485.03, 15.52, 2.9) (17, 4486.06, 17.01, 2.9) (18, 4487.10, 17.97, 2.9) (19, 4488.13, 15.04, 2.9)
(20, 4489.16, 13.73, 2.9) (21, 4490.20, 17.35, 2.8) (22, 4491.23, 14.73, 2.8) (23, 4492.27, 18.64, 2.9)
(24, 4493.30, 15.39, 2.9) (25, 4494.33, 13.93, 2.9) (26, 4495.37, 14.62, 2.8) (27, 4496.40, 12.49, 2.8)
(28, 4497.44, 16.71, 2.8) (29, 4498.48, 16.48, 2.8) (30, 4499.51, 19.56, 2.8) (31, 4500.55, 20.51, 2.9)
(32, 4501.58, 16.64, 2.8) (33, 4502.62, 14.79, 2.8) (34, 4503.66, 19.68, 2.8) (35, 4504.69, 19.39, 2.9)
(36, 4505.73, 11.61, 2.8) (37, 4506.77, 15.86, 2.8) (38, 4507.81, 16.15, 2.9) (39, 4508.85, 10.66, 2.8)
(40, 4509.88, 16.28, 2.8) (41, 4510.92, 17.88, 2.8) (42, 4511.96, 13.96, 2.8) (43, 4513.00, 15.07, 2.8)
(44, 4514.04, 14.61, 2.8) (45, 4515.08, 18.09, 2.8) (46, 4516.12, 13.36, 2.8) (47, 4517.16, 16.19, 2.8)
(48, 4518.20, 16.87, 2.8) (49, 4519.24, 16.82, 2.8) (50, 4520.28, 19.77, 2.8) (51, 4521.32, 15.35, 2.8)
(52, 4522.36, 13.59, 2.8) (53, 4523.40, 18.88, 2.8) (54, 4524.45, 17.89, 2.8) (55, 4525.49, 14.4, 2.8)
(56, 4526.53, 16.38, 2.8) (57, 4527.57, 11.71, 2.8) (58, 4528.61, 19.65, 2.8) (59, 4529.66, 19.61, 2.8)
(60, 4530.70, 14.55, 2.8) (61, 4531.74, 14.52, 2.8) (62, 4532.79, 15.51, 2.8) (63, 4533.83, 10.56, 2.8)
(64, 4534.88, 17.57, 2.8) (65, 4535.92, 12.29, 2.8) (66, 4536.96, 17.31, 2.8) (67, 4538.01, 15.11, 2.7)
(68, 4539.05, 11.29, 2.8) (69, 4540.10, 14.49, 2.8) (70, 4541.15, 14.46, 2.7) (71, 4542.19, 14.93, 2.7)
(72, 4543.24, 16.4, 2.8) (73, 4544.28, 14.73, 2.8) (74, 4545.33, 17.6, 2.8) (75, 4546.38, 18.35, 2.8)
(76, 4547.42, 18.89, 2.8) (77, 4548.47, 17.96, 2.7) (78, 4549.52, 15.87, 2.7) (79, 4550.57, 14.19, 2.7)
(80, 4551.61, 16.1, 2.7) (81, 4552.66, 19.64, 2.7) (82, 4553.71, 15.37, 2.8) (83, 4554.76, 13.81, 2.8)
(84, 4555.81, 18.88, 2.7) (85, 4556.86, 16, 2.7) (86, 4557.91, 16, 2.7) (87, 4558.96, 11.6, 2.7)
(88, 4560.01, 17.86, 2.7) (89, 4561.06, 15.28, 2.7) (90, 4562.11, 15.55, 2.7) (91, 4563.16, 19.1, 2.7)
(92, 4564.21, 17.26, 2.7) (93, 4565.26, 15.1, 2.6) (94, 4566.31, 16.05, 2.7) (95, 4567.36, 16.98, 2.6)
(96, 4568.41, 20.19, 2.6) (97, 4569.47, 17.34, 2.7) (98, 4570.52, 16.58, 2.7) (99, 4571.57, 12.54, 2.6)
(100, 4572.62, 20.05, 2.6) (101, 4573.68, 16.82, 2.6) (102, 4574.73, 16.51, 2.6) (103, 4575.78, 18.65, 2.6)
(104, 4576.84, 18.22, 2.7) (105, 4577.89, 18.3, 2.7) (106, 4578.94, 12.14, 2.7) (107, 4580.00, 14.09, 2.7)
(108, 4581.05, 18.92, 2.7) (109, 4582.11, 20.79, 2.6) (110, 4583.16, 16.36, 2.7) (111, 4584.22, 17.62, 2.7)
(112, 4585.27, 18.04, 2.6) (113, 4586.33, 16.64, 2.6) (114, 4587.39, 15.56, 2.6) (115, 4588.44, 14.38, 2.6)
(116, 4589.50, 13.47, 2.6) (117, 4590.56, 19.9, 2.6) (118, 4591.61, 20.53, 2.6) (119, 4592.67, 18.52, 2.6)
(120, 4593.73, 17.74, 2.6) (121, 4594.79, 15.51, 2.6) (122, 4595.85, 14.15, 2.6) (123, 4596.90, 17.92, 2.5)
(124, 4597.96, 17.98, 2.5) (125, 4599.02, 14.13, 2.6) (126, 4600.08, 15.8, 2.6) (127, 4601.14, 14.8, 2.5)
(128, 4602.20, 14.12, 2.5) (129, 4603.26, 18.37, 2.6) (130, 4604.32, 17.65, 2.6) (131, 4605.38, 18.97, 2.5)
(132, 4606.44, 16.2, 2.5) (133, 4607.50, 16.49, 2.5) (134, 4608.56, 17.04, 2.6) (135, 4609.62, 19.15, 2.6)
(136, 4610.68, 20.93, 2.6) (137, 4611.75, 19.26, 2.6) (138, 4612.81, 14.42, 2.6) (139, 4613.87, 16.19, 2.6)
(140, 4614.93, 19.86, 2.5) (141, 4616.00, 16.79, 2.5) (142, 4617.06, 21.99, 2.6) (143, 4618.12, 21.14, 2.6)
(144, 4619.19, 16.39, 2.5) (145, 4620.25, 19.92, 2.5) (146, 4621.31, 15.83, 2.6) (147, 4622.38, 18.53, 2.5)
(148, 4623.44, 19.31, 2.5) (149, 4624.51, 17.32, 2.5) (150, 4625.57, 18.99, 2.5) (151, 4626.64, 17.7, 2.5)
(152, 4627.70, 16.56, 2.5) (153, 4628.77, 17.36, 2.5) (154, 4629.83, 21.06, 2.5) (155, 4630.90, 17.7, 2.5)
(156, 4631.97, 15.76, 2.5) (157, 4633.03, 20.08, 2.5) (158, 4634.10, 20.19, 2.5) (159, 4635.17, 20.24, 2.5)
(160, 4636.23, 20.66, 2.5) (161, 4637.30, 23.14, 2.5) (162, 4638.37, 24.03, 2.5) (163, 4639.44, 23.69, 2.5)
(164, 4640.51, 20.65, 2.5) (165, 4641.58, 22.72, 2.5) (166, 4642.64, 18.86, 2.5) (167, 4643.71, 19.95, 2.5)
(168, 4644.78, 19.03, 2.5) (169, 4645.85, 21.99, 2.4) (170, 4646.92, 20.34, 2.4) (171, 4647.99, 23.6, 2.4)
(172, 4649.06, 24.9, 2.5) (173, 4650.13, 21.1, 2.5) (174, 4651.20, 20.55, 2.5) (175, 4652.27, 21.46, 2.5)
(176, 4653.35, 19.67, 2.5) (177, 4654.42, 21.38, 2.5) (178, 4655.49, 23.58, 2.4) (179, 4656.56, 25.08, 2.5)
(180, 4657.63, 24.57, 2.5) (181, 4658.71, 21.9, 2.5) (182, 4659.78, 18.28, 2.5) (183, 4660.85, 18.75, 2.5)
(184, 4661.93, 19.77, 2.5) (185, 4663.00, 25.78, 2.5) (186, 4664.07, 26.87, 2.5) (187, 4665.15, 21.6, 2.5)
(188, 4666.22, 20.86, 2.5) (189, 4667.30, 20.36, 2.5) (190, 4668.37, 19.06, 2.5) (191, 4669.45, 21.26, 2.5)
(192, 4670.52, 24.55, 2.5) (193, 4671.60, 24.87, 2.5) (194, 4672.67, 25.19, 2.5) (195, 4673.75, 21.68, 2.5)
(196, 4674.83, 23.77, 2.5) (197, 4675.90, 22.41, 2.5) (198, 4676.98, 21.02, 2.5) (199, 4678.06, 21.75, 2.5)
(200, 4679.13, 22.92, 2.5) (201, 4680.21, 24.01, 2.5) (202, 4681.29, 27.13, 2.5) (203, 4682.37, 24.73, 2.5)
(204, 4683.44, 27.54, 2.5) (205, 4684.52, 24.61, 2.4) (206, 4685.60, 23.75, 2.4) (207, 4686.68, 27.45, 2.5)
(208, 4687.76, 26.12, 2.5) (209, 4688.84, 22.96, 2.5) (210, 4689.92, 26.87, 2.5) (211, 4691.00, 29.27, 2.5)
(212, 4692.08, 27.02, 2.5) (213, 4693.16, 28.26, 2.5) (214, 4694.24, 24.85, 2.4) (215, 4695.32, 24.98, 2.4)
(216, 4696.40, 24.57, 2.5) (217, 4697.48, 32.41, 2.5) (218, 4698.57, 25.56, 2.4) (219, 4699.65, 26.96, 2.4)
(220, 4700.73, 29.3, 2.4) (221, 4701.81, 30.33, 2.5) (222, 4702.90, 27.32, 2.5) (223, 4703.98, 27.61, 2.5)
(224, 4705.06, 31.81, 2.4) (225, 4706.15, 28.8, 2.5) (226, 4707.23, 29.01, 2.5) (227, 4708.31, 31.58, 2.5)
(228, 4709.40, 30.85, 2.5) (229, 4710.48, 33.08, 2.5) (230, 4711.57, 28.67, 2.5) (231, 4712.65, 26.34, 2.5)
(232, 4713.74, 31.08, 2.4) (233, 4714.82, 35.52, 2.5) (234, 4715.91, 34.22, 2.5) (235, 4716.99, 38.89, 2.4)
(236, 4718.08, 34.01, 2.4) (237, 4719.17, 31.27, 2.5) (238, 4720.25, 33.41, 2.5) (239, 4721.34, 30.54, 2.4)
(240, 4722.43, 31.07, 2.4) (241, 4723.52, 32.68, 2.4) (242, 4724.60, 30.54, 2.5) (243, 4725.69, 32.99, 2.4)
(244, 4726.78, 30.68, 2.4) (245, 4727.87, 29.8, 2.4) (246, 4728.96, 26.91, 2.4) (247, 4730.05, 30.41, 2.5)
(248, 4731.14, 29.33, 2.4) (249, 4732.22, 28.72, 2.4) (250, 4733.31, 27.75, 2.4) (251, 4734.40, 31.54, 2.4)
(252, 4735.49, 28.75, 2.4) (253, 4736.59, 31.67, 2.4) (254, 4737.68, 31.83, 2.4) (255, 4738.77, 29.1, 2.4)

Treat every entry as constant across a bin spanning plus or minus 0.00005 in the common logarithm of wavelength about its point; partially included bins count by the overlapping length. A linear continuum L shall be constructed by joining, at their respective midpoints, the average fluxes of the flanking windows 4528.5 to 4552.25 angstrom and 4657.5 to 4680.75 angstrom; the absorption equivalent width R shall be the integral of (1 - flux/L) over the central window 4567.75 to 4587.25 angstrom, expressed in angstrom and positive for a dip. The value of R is 0.5 angstrom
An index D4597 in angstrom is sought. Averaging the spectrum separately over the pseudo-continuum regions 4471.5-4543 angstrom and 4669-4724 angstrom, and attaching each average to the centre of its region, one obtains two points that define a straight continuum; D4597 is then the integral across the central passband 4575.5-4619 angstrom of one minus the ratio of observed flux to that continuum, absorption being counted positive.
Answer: 8.8 angstrom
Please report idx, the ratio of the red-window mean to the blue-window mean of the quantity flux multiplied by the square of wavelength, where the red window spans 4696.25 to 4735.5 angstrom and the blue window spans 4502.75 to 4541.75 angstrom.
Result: 2.1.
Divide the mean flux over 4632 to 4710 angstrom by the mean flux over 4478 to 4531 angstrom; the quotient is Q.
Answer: 1.5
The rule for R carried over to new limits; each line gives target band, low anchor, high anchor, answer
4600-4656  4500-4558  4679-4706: 8.0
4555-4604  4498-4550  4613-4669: 3.8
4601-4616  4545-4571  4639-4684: 1.6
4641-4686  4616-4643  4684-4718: 2.7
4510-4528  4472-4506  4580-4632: 1.0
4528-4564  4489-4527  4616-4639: 2.4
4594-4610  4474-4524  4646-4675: 2.8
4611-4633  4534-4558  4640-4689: 2.2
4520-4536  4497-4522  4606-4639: 0.9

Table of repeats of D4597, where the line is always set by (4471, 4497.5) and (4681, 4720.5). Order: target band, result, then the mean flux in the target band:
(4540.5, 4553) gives 2.2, 16.5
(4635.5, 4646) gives 1.7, 21.4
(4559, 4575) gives 3.4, 16.7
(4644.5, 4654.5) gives 1.7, 21.5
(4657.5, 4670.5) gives 2.5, 21.6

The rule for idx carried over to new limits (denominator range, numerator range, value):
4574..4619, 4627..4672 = 1.26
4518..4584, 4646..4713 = 1.62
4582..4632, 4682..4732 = 1.75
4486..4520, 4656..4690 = 1.57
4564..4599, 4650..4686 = 1.39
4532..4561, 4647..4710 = 1.67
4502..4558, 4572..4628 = 1.13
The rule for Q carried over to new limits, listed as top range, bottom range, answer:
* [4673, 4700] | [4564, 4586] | 1.48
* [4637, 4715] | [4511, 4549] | 1.56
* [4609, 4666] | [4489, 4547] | 1.28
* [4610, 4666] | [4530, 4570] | 1.28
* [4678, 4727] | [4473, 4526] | 1.76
